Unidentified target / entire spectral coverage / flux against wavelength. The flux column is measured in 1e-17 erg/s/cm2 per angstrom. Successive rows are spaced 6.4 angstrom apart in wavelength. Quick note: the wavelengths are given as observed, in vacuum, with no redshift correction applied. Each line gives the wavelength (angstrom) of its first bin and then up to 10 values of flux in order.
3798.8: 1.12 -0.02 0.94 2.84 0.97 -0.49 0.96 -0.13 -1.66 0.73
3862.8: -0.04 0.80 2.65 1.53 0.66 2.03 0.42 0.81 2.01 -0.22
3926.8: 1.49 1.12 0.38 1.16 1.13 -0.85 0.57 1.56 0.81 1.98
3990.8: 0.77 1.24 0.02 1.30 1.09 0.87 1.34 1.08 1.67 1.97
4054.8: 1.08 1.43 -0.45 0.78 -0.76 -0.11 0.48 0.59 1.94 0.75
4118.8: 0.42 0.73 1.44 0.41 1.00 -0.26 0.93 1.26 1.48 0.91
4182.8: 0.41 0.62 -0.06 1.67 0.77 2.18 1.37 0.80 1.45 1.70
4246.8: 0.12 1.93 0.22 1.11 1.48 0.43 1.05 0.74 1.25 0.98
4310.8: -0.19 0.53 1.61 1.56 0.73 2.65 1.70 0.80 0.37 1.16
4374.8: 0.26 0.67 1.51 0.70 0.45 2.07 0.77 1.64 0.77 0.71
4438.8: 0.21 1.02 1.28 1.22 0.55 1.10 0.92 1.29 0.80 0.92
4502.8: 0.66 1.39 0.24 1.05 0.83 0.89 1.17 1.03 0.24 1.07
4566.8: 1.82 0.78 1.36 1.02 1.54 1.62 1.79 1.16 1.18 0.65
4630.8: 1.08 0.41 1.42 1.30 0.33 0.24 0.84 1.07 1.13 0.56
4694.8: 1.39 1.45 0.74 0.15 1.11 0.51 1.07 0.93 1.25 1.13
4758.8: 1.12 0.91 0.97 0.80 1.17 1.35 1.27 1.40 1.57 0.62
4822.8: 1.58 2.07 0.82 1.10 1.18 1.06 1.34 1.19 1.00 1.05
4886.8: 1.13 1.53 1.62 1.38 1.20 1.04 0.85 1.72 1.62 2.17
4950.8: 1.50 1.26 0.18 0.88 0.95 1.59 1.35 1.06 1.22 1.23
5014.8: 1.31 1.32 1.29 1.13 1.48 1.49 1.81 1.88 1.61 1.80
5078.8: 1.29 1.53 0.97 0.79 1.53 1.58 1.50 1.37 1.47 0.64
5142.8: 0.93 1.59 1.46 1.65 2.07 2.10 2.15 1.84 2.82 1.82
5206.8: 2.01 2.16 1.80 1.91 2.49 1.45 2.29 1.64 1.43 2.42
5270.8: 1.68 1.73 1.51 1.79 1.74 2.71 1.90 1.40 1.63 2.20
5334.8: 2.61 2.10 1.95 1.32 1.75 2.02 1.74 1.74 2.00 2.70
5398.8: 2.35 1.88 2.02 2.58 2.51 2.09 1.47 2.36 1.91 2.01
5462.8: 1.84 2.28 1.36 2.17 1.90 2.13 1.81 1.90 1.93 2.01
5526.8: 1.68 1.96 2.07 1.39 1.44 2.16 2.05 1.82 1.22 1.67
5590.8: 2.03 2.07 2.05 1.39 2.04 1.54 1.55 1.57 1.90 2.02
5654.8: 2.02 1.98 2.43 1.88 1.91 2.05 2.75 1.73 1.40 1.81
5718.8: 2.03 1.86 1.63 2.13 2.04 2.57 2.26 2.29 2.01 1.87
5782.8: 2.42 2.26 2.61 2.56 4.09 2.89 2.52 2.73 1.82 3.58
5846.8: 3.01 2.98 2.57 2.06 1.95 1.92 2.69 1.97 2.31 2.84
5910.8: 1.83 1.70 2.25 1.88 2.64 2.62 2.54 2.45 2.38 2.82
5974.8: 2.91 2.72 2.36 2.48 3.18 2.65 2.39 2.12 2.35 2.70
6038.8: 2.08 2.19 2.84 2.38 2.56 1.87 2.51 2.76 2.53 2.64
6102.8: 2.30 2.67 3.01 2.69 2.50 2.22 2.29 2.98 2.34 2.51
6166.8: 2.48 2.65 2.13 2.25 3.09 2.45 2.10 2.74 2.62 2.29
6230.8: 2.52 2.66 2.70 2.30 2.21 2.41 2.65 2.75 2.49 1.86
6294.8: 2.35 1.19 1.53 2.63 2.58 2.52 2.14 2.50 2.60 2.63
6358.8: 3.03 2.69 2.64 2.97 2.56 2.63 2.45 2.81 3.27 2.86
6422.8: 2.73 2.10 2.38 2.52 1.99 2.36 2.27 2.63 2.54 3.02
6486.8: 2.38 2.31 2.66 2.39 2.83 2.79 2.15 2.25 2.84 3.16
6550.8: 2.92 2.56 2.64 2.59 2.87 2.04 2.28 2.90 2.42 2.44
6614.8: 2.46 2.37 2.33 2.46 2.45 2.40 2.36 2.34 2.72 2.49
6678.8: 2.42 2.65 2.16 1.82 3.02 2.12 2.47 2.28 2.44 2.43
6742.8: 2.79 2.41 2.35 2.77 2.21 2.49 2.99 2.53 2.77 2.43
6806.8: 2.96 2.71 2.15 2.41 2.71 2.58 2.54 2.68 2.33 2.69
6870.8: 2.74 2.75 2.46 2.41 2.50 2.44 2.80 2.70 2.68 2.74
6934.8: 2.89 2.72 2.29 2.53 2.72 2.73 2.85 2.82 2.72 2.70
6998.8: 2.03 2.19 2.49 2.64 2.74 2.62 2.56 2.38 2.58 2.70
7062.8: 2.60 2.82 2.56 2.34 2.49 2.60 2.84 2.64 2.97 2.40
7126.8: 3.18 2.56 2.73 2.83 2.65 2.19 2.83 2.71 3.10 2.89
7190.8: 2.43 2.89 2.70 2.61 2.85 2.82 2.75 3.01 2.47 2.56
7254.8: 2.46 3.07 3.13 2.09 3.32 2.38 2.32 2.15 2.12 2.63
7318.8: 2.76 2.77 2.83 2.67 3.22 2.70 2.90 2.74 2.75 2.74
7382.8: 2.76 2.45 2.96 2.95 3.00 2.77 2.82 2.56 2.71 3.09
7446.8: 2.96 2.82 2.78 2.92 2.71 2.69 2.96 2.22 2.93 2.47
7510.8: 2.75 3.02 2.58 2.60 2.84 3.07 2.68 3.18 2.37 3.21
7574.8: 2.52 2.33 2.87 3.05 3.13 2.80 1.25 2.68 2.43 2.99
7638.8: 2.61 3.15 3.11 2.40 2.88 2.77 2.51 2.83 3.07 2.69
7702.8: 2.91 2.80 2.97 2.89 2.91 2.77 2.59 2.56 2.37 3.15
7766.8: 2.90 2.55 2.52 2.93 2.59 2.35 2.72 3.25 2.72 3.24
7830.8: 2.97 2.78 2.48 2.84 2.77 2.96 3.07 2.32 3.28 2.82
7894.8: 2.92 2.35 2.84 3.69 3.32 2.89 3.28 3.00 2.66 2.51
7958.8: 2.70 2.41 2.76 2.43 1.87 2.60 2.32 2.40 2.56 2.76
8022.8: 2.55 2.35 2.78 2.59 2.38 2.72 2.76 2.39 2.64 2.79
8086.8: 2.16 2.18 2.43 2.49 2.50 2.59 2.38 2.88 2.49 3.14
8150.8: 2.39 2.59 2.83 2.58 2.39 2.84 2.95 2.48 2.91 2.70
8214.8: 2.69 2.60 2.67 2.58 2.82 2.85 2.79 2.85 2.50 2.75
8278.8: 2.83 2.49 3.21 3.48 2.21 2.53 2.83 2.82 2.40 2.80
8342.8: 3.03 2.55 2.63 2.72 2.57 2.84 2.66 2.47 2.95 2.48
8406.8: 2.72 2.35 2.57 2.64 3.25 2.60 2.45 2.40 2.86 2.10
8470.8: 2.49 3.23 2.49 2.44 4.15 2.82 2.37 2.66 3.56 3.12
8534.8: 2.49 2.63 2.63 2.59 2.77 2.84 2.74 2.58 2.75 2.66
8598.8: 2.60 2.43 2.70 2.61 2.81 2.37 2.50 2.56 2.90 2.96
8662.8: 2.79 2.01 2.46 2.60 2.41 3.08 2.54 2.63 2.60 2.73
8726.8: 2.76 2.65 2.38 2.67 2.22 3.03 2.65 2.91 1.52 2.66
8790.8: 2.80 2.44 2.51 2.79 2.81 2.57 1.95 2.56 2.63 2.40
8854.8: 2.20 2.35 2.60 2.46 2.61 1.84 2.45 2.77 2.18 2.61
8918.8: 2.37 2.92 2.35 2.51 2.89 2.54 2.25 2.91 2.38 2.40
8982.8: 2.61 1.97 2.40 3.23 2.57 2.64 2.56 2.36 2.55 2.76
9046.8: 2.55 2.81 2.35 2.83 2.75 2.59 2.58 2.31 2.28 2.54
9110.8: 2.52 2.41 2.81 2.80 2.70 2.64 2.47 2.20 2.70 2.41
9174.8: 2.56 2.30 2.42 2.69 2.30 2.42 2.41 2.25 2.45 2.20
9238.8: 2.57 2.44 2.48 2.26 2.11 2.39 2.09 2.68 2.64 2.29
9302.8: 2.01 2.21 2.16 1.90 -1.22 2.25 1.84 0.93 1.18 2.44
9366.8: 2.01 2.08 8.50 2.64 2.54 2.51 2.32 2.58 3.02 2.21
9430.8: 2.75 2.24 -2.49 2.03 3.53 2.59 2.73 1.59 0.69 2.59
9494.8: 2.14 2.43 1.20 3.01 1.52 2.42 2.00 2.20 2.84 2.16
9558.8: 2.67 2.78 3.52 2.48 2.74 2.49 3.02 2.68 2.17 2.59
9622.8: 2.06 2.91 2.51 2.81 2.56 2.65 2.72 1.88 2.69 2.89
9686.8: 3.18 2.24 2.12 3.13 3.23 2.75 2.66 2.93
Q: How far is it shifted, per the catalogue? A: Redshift 0.295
